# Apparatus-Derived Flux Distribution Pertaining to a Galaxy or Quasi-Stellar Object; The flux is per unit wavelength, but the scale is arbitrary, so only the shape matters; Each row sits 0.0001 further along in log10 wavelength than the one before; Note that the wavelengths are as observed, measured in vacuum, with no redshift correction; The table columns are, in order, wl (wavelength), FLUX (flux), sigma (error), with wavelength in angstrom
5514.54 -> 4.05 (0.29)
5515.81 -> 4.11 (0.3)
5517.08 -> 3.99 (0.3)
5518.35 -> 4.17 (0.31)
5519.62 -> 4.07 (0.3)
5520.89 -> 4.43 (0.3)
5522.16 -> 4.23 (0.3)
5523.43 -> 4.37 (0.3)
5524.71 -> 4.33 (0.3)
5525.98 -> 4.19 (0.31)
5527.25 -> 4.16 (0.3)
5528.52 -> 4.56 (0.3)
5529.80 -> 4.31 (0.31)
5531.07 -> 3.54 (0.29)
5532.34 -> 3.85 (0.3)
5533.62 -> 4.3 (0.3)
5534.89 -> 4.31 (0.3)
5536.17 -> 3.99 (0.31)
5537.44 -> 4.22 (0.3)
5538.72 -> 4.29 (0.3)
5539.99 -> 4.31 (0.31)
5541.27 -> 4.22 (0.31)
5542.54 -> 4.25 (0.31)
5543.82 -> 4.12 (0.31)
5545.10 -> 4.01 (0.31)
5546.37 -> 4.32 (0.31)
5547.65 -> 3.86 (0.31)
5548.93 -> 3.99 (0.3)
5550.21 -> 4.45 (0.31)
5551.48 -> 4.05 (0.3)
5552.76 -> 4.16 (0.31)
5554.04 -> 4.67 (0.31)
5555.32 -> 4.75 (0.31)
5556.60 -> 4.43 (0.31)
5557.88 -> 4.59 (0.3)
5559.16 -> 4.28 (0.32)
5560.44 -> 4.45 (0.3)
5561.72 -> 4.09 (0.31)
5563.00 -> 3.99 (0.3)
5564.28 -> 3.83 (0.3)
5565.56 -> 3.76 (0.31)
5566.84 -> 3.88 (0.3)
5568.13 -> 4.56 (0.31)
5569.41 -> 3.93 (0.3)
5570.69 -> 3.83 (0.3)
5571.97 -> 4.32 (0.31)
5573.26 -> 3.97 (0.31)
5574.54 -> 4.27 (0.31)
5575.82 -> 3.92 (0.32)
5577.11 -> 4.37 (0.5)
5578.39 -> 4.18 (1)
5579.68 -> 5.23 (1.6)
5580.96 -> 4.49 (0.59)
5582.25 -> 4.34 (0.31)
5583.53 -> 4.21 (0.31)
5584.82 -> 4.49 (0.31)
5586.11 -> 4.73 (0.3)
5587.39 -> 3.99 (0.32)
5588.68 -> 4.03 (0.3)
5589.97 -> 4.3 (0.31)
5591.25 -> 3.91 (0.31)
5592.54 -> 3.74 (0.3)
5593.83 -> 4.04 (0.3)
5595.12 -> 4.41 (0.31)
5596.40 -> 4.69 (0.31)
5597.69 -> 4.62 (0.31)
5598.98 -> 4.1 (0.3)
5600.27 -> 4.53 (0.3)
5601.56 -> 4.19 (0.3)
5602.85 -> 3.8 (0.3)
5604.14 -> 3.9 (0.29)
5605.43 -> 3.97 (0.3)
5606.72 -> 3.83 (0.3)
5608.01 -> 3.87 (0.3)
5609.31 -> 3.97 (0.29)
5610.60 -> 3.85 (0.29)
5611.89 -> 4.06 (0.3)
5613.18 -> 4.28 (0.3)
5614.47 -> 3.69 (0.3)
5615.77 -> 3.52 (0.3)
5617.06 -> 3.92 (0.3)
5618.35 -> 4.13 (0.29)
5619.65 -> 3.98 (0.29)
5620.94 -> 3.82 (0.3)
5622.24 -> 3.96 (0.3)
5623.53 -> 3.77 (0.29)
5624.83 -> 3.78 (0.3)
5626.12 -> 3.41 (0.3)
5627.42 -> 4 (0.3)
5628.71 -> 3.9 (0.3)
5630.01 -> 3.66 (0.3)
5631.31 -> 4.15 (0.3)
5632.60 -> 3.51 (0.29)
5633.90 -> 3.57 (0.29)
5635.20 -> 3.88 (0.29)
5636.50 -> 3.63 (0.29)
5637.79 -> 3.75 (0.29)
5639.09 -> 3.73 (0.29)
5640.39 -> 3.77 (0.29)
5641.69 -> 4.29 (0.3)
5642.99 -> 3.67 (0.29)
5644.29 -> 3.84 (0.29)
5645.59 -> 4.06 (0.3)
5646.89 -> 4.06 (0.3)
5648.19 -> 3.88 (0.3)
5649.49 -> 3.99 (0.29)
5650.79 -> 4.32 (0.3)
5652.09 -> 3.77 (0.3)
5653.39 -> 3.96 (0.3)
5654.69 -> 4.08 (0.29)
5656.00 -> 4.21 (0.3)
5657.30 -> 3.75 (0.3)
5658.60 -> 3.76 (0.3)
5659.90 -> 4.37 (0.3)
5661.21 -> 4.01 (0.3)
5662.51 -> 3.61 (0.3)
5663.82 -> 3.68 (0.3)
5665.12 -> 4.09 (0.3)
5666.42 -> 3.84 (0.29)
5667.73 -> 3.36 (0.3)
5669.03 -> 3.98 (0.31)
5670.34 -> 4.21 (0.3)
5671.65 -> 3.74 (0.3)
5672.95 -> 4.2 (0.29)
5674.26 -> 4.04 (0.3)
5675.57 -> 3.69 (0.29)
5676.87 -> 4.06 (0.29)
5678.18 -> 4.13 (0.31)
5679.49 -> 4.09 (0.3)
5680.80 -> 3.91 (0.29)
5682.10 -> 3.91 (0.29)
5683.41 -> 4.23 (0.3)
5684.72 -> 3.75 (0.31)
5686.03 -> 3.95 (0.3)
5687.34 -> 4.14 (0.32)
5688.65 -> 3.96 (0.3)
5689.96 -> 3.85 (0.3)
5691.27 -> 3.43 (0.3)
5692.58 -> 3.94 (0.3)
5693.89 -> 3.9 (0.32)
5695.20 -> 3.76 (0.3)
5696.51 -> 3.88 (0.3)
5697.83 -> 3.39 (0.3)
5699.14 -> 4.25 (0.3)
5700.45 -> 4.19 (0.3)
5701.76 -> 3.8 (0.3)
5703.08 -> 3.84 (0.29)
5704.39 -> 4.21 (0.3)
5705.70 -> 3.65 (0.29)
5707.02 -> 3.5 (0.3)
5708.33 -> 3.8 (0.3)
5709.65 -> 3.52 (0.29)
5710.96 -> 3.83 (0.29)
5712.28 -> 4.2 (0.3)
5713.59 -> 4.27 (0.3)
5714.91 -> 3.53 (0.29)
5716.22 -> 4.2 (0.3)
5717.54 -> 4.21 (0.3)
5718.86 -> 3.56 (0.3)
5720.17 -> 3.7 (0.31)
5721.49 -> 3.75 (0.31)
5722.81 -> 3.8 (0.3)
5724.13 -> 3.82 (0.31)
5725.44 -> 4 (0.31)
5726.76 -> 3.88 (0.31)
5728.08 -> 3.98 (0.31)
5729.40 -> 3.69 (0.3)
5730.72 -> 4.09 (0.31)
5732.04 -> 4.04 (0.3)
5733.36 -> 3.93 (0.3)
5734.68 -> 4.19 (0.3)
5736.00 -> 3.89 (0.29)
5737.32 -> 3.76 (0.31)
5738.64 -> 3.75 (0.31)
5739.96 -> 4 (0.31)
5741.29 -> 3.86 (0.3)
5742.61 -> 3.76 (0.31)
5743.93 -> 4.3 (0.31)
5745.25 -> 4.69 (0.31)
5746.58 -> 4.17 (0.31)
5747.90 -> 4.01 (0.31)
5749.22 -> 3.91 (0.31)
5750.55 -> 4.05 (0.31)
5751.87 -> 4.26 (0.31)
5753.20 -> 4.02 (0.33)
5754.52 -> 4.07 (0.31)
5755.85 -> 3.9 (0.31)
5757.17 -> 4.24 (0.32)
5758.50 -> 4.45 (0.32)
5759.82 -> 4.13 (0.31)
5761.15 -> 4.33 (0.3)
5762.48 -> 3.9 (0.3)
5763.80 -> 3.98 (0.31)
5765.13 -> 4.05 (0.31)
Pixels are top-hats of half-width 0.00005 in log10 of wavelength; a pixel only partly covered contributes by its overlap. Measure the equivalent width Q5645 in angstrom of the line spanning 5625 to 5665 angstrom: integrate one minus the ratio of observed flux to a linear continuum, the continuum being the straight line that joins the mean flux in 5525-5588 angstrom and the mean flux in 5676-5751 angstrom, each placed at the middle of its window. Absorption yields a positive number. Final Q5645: 1.8 angstrom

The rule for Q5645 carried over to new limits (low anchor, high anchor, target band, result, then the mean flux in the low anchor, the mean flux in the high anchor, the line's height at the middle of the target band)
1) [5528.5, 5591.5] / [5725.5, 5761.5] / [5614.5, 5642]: 2.29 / 4.22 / 4.05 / 4.15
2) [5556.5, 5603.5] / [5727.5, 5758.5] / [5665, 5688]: 0.86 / 4.23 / 4.03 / 4.11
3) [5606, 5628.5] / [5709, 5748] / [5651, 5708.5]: 0.06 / 3.87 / 3.95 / 3.91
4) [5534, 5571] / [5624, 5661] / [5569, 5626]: -0.90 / 4.2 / 3.88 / 4.04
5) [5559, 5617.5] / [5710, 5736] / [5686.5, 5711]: 0.79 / 4.14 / 3.92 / 3.96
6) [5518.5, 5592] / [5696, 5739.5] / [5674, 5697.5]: 0.21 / 4.22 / 3.88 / 3.95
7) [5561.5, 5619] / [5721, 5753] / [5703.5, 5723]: 0.77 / 4.13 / 3.98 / 4.01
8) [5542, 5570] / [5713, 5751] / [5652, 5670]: 0.69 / 4.2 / 3.96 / 4.06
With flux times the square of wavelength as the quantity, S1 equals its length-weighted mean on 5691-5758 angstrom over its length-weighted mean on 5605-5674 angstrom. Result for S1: 1.04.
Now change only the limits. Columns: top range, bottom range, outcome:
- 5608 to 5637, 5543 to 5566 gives 0.93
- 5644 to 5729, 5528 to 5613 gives 0.97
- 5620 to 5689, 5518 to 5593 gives 0.96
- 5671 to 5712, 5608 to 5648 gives 1.03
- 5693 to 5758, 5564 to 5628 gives 1.01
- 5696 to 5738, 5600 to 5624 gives 1.02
